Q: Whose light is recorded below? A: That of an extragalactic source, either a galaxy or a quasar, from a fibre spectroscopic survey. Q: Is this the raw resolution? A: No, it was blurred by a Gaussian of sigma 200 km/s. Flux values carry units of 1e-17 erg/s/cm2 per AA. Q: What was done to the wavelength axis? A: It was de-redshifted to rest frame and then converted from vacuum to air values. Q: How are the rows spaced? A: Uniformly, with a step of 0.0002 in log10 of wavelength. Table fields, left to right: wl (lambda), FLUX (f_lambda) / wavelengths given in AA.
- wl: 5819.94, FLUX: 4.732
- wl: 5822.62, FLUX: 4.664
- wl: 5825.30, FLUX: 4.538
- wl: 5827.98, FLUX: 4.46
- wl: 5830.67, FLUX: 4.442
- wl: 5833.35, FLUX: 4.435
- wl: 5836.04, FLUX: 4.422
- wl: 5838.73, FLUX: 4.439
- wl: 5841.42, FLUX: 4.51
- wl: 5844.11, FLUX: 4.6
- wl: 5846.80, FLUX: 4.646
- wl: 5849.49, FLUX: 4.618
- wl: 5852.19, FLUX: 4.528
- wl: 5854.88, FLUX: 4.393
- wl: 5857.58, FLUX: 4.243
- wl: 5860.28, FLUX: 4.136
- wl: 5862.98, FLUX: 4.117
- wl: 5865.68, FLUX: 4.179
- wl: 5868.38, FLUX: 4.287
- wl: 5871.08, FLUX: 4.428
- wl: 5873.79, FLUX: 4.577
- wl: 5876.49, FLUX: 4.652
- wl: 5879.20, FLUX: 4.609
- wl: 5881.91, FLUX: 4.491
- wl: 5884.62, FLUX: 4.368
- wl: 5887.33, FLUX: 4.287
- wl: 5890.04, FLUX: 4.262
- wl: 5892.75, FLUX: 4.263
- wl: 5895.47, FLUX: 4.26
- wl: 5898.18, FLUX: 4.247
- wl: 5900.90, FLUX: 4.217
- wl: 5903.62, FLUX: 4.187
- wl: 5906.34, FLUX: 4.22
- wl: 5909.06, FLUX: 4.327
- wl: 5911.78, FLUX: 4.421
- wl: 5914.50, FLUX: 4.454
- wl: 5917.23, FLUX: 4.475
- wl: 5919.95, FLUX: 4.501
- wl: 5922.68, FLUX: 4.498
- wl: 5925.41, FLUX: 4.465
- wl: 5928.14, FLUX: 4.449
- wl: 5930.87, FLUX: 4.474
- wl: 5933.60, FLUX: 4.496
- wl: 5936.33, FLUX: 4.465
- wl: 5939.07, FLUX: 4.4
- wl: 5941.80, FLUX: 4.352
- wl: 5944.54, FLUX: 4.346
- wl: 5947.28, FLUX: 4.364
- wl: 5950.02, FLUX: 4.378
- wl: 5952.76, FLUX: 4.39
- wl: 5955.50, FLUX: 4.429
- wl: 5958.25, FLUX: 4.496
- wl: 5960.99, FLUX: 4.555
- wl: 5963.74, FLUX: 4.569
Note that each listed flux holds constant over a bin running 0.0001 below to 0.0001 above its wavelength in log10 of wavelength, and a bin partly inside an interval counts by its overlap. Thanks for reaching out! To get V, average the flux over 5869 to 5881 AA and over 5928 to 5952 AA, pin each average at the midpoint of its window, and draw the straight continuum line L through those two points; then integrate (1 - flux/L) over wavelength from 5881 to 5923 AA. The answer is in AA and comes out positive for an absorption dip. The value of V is 1.4 AA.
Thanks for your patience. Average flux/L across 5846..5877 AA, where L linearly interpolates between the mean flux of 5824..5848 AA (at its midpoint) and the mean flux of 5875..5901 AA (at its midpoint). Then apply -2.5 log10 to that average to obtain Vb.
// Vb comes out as 0.01 mag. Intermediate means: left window 4.5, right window 4.37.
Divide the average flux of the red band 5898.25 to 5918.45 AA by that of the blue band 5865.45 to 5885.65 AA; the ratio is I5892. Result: 0.97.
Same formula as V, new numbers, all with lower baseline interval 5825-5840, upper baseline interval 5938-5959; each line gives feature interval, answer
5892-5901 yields 0.34 AA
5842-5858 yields -0.28 AA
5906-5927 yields -0.11 AA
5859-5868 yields 0.56 AA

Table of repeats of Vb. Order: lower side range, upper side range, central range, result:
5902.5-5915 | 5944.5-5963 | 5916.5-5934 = -0.03 mag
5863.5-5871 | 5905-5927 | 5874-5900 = -0.02 mag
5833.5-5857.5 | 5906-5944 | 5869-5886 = -0.01 mag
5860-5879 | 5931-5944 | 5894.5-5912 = 0.03 mag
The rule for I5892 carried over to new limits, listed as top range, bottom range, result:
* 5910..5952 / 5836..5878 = 1.00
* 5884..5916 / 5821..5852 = 0.95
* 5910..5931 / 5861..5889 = 1.02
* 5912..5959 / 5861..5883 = 1.01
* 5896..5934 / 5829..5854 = 0.97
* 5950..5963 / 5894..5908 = 1.06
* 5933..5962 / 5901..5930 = 1.01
